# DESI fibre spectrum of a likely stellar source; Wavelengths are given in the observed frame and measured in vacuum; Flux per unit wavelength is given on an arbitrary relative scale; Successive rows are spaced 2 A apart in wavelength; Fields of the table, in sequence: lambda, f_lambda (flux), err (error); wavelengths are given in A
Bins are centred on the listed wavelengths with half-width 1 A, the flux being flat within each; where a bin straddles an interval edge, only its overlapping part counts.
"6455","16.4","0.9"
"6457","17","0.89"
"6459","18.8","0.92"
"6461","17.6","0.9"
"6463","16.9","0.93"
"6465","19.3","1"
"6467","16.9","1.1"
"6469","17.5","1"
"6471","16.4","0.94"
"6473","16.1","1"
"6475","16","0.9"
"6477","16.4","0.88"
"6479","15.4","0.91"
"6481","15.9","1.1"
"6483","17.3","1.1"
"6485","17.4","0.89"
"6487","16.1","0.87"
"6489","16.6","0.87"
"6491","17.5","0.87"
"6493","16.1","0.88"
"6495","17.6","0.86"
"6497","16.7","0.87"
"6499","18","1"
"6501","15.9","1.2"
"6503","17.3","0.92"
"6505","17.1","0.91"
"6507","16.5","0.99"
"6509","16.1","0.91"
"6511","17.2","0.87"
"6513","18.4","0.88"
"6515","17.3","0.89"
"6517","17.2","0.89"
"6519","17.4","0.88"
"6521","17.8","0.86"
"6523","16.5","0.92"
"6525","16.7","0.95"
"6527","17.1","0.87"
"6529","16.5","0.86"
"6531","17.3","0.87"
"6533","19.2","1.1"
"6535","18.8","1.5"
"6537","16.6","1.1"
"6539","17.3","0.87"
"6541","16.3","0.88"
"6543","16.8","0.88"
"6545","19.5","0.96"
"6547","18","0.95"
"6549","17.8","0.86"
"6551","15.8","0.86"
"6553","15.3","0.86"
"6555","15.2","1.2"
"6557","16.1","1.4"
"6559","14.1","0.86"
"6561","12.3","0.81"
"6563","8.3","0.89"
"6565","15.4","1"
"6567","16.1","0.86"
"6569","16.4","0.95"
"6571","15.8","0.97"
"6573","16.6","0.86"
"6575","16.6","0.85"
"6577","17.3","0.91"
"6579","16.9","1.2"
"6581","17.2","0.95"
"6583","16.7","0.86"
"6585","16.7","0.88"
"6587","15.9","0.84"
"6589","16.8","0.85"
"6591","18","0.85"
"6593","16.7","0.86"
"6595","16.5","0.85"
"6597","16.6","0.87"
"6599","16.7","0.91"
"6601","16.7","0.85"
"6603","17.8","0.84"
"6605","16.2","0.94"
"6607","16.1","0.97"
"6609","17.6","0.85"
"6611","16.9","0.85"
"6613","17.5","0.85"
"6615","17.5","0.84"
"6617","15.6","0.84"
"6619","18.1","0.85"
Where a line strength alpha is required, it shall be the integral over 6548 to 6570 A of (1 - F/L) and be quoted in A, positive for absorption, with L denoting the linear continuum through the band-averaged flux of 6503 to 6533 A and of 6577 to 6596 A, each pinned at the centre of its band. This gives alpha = 2.8 A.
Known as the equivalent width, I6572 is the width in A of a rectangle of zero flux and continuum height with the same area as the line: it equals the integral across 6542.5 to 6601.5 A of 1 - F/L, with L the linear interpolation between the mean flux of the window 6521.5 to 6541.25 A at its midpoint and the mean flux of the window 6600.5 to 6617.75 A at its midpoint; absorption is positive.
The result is 3.2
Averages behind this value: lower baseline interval 17.3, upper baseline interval 16.9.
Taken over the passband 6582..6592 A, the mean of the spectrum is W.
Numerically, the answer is 16.8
